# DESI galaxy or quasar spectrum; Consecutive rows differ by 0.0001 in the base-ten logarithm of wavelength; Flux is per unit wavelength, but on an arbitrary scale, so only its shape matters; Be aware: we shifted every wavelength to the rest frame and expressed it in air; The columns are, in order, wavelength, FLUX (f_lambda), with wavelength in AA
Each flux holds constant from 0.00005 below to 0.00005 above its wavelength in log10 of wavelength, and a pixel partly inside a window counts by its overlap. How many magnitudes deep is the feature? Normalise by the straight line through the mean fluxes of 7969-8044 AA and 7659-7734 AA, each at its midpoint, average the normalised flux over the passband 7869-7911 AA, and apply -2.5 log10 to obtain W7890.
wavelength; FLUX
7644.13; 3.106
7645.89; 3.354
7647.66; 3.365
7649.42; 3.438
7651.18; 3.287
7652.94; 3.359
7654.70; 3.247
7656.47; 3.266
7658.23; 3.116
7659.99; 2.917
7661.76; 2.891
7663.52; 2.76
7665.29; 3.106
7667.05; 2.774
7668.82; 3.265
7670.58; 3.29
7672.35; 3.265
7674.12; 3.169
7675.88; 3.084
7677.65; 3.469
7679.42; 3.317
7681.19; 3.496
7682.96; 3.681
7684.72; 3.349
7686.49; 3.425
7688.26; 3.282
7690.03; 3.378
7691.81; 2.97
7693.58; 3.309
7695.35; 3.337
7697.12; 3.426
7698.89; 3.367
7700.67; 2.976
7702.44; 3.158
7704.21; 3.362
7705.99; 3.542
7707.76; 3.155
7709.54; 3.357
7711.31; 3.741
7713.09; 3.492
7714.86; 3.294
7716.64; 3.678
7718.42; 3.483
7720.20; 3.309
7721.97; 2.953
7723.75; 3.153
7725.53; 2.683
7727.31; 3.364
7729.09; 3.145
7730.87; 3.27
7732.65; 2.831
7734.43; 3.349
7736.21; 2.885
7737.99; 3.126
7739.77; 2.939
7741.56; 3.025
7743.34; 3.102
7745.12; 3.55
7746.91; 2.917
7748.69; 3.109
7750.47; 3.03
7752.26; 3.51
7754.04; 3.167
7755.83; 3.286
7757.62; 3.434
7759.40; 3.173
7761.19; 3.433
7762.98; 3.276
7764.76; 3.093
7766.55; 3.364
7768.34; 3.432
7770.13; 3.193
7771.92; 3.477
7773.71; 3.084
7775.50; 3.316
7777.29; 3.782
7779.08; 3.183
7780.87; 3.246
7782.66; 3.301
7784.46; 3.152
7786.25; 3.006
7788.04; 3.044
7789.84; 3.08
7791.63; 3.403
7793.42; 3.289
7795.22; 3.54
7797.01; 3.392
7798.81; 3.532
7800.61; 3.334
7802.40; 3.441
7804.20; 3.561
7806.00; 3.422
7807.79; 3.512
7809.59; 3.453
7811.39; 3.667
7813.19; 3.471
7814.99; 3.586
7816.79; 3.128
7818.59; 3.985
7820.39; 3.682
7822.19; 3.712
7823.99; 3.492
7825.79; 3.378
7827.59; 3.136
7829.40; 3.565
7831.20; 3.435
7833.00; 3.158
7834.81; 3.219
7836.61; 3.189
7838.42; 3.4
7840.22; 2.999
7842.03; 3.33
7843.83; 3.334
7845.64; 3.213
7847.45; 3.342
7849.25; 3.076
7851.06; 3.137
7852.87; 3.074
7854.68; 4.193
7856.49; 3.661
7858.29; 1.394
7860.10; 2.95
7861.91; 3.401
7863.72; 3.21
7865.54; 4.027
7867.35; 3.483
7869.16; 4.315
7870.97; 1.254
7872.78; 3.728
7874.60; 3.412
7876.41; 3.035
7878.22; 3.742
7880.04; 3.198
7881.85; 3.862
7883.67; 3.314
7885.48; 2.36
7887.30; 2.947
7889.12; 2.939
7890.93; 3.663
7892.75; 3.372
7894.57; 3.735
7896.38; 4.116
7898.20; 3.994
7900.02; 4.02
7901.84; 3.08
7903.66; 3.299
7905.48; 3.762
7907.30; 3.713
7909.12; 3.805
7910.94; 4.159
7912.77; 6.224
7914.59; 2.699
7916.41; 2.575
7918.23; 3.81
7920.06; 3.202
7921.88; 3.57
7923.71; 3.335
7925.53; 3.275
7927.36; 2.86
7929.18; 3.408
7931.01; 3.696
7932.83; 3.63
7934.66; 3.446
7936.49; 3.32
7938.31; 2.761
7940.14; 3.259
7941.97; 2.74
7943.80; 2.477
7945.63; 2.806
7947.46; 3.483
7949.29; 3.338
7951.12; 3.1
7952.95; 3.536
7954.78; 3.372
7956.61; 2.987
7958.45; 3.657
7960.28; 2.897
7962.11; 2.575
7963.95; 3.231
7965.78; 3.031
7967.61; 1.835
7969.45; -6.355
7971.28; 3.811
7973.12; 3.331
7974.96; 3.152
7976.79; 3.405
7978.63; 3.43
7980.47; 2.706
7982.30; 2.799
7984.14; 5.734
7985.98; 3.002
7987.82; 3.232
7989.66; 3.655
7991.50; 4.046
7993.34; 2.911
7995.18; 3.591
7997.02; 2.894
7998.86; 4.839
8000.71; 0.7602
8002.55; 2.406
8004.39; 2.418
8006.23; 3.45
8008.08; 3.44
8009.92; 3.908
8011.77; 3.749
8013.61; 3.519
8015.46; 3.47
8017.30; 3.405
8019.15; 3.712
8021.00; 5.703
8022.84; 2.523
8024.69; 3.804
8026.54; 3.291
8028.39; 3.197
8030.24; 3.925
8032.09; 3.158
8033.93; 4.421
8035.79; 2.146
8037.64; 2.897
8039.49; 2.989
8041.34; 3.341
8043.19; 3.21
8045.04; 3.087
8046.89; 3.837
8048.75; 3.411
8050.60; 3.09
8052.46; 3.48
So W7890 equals -0.07 mag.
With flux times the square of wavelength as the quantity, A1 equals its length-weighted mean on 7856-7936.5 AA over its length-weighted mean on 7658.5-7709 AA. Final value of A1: 1.1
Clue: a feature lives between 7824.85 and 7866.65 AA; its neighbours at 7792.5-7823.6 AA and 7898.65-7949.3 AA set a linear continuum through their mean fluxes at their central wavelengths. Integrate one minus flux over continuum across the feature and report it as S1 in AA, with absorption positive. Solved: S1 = 2.8 AA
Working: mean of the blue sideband 3.51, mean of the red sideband 3.43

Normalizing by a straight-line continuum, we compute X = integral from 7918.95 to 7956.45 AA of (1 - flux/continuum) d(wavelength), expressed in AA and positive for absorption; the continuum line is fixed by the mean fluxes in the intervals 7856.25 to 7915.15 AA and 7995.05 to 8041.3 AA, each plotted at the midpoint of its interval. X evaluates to 2.0 AA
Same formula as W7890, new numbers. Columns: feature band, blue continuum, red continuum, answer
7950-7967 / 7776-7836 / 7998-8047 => 0.077 mag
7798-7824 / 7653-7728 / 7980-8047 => -0.073 mag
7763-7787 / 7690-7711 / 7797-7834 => 0.042 mag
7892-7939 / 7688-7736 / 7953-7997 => -0.201 mag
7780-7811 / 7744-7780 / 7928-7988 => -0.038 mag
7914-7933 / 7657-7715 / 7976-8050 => 0.024 mag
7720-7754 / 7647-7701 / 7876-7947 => 0.058 mag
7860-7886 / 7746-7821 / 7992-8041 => 0.010 mag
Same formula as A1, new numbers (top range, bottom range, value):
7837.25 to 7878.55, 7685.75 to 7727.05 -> 1.02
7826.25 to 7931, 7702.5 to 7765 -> 1.09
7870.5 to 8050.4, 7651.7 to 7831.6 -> 1.04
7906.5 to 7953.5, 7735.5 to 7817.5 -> 1.07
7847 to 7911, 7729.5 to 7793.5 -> 1.08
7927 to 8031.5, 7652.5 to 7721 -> 1.03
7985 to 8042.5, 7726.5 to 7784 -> 1.11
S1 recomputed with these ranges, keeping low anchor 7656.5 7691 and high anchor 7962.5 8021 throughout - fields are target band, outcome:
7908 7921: -3.0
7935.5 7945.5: 0.5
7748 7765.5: -0.5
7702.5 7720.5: -1.4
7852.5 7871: -1.0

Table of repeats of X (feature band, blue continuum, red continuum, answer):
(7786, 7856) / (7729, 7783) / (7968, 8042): -4.0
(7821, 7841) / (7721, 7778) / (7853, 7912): -0.1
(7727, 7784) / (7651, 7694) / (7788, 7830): 2.3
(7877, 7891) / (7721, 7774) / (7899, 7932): 1.1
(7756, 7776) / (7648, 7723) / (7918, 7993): -0.6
